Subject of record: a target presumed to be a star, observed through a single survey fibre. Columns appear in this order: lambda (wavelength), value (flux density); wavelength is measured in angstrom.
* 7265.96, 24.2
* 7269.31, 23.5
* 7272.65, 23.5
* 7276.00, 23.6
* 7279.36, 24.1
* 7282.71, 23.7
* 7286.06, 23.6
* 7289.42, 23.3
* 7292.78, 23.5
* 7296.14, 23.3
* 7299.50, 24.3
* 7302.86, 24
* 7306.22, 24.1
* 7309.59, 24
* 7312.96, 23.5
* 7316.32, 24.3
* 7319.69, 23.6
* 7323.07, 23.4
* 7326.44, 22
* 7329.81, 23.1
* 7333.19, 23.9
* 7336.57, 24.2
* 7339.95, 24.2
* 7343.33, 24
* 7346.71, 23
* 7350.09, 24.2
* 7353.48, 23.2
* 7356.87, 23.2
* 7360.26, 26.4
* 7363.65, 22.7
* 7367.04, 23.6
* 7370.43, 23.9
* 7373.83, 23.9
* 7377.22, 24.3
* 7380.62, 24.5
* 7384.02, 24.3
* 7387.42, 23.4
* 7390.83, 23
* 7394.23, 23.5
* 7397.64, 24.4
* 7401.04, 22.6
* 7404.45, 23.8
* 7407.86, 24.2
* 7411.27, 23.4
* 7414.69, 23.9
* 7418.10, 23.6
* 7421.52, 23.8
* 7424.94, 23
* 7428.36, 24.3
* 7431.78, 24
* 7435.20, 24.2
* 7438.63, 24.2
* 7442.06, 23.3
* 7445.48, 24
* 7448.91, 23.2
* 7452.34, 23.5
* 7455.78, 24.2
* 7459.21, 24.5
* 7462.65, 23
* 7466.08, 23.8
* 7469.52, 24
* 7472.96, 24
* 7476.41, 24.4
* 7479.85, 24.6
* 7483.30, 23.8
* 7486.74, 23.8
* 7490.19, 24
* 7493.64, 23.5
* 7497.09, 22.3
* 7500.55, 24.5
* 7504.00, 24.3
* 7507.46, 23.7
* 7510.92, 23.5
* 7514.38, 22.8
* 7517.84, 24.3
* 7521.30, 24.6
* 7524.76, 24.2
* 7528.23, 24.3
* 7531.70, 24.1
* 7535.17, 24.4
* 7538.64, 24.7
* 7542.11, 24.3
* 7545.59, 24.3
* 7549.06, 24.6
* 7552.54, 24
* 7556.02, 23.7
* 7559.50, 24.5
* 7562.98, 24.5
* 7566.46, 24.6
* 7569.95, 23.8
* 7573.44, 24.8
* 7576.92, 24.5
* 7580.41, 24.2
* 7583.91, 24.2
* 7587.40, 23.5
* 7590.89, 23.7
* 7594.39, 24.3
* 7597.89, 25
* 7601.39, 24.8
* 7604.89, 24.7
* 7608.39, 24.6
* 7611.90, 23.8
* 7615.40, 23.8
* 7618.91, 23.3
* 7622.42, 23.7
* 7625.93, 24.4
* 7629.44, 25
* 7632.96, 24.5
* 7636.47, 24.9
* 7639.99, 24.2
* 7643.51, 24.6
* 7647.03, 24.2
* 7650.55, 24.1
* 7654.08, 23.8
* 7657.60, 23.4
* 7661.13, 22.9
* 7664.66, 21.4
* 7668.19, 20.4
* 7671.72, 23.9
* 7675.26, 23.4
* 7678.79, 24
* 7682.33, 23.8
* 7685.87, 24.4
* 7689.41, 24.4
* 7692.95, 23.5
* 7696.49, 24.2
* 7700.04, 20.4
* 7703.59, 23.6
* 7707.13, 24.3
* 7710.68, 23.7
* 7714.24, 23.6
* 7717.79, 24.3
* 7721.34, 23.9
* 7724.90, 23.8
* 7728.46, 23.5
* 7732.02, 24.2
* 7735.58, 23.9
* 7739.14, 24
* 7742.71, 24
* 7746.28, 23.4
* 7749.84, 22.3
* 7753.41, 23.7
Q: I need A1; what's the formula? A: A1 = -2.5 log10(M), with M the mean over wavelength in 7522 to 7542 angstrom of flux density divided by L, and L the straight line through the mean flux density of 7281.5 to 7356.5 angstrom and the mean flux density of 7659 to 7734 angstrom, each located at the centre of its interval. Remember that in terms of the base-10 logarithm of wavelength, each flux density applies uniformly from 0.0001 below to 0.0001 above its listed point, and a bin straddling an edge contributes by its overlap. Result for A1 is -0.04 mag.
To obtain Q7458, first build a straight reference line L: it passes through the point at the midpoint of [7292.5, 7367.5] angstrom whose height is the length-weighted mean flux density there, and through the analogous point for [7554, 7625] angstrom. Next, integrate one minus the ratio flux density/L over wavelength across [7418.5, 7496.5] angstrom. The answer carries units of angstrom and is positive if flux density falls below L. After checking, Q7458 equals 0.4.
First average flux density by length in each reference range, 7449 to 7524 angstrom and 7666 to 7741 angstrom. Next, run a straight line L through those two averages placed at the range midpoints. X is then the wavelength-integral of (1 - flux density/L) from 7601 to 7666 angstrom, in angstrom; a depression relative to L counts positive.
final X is -0.9 angstrom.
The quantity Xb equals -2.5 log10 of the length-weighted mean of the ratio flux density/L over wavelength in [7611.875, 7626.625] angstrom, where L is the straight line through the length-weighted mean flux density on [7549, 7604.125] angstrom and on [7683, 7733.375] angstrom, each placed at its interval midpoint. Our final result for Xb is 0.02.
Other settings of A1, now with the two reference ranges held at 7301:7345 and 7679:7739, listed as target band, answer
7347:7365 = -0.01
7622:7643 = -0.03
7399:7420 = 0.01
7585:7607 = -0.03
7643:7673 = 0.03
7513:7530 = -0.02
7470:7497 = -0.01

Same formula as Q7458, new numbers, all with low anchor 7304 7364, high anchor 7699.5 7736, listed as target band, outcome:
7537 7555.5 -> -0.5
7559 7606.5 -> -1.3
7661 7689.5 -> 0.7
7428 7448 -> -0.2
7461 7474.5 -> 0.0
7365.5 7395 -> -0.1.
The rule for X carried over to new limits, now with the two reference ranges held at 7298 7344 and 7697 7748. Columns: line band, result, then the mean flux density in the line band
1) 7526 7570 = -1.2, 24.3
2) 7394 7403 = 0.1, 23.5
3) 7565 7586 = -0.6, 24.3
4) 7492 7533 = -0.3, 23.8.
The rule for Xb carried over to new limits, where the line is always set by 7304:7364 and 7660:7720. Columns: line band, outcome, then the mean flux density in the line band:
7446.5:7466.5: 0.00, 23.7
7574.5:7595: -0.03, 24.1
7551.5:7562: -0.03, 24.1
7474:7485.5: -0.03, 24.2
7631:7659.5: -0.04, 24.2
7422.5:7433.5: -0.01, 23.8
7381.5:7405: 0.00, 23.6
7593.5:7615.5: -0.05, 24.5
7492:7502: 0.01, 23.4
